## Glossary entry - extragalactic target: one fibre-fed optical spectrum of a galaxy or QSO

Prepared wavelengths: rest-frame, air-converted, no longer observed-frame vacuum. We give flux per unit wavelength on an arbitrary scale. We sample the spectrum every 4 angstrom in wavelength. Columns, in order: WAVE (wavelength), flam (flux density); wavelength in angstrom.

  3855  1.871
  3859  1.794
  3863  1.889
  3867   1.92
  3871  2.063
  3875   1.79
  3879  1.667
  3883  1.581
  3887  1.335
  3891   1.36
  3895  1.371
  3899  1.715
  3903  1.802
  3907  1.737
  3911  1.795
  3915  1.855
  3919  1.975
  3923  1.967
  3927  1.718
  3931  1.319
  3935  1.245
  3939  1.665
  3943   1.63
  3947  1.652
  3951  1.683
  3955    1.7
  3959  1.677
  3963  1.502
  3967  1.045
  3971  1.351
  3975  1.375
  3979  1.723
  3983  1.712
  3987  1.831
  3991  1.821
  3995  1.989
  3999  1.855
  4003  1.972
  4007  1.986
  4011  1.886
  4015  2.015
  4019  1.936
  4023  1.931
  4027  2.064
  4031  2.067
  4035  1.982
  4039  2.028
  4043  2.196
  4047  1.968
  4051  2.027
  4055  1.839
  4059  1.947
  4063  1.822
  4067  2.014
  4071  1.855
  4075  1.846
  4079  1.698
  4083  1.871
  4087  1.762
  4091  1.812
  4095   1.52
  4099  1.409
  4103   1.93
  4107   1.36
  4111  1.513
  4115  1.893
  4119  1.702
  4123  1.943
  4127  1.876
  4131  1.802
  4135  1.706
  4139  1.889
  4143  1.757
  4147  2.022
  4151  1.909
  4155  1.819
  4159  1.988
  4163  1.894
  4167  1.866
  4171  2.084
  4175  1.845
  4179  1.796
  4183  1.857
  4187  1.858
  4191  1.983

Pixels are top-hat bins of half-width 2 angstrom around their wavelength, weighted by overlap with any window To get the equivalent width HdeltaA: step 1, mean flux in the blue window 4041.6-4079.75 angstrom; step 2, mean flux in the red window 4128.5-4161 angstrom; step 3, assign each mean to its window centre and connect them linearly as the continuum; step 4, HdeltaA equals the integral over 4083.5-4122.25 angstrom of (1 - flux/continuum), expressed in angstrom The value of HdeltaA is 4.49 angstrom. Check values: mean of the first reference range 1.92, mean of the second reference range 1.86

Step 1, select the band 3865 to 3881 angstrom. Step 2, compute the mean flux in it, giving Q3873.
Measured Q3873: 1.86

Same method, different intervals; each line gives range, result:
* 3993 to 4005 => 1.94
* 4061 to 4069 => 1.92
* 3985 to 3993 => 1.83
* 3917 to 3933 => 1.74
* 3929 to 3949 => 1.5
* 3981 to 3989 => 1.77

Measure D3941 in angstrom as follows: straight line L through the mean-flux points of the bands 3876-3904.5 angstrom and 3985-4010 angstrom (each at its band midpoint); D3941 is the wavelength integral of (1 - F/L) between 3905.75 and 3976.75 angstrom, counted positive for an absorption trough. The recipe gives 4.5 angstrom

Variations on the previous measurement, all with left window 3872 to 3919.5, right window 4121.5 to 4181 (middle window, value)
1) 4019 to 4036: -2.2 angstrom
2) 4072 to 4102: 1.8 angstrom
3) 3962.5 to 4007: 1.7 angstrom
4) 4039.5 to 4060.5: -2.4 angstrom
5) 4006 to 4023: -1.8 angstrom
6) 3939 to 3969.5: 2.7 angstrom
